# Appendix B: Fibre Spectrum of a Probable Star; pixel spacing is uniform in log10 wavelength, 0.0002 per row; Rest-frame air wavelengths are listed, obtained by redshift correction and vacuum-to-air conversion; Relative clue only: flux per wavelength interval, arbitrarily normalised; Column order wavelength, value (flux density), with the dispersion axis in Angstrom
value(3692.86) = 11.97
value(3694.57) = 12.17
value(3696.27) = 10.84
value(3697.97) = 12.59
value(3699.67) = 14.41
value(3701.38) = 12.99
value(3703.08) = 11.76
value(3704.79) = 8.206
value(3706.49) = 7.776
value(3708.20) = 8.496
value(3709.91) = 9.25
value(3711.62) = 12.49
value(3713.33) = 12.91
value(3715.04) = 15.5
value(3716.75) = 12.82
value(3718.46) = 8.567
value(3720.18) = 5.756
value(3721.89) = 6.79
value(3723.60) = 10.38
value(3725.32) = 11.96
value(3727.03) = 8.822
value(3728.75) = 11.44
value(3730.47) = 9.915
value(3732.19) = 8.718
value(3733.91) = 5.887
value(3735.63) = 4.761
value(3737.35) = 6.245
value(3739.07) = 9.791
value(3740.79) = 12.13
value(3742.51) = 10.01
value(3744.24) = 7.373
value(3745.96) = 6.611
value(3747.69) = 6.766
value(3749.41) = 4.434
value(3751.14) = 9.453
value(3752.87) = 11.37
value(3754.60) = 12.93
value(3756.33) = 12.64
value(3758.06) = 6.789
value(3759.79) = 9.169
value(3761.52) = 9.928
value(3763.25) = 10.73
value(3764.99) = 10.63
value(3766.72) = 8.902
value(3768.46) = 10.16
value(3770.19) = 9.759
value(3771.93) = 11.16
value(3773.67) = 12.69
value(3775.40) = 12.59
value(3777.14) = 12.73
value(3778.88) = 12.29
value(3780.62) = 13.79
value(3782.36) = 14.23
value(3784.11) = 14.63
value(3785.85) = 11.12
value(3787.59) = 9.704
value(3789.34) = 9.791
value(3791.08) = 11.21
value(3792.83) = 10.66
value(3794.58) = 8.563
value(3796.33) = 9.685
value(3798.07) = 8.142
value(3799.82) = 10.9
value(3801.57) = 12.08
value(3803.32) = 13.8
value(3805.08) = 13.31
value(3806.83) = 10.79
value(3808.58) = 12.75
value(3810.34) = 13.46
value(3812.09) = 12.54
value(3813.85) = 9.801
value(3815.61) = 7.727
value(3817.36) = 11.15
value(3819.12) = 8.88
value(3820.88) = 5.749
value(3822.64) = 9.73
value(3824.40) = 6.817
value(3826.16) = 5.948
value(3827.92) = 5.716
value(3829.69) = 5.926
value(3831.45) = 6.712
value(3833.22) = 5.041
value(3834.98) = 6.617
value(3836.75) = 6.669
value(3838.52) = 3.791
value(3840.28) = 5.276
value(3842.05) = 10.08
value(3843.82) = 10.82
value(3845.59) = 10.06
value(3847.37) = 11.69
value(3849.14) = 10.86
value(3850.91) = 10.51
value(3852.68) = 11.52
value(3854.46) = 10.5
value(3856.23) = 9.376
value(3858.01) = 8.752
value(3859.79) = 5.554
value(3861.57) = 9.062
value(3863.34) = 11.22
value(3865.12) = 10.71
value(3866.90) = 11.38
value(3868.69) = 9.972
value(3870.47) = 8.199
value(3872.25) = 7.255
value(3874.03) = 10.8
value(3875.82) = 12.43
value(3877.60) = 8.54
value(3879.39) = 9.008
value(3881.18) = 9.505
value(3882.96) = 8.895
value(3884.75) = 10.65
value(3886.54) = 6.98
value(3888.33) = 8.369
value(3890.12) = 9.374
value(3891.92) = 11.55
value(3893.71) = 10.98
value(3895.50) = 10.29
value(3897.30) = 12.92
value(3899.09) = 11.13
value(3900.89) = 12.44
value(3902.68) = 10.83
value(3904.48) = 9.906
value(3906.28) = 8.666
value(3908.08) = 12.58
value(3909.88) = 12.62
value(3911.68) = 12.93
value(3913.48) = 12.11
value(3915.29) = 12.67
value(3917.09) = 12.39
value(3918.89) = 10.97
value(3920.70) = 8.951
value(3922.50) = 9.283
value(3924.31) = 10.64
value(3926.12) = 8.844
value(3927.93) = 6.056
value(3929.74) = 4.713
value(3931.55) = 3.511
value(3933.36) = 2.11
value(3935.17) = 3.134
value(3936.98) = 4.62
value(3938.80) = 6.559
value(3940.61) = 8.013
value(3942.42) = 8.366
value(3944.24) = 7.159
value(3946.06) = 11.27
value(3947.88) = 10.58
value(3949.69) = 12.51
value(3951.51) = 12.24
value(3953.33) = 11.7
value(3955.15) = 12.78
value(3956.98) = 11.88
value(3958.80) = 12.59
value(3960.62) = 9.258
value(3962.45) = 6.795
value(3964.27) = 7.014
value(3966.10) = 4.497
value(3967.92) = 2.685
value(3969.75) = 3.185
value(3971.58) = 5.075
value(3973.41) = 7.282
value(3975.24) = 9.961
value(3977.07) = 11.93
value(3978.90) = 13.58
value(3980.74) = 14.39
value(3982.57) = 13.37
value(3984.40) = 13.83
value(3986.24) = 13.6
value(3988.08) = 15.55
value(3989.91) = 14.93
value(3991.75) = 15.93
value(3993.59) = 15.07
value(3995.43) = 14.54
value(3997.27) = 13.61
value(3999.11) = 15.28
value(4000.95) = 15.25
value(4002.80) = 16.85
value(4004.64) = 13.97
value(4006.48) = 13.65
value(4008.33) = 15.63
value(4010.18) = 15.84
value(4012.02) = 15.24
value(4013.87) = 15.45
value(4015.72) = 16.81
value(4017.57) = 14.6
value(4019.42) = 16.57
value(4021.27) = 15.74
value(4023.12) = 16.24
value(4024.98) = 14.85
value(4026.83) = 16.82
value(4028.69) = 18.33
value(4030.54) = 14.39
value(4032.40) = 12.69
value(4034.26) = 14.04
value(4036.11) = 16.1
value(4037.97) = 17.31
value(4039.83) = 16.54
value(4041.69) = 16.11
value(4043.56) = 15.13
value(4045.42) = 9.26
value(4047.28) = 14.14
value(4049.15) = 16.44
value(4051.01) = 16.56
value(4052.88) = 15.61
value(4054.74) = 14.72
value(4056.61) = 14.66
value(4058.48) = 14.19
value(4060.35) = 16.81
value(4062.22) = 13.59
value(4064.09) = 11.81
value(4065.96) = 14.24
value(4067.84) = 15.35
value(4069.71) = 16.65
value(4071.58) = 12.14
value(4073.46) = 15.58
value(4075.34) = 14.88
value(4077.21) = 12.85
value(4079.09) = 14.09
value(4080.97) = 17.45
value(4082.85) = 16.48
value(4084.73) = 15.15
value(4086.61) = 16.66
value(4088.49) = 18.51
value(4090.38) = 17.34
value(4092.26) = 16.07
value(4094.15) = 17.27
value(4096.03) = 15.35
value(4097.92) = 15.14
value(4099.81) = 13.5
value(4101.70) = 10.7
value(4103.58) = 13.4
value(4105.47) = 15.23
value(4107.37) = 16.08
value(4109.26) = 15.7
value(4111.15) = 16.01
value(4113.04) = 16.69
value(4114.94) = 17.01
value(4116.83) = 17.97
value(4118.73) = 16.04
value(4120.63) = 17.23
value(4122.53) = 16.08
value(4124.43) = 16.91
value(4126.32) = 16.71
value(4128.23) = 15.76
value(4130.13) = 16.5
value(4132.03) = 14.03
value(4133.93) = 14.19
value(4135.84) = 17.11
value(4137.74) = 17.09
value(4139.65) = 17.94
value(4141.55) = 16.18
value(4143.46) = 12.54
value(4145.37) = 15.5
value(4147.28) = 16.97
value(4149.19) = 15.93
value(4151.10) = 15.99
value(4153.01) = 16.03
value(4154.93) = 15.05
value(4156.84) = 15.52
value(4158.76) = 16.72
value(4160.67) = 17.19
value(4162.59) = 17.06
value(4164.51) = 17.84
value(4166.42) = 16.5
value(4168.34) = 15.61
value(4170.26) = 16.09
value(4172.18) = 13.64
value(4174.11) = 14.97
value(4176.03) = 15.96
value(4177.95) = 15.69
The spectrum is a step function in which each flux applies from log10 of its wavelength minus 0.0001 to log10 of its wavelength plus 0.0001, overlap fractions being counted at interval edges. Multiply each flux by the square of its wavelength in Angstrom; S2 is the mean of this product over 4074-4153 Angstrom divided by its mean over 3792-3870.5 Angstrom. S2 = 2.0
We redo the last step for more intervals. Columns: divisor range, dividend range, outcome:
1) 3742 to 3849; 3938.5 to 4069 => 1.51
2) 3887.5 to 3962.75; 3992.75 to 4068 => 1.64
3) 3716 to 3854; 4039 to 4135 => 1.86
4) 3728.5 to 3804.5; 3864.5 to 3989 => 1.03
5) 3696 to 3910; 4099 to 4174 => 1.90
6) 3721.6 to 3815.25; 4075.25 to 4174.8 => 1.84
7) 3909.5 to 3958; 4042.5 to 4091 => 1.75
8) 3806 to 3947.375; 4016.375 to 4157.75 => 1.89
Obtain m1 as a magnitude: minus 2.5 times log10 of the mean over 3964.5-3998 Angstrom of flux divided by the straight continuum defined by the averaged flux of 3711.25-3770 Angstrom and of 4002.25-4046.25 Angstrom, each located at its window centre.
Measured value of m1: 0.28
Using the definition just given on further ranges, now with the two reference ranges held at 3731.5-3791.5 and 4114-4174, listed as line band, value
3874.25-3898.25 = 0.20 mag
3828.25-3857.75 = 0.33 mag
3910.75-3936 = 0.43 mag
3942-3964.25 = 0.24 mag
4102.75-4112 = 0.02 mag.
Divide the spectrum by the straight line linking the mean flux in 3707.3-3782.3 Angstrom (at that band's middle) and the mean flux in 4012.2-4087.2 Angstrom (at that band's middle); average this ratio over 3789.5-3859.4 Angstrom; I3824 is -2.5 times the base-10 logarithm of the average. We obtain 0.21 mag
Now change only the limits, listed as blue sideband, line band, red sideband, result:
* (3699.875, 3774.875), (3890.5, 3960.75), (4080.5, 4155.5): 0.29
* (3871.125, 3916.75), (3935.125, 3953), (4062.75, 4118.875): 0.32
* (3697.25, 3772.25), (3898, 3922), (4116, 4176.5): 0.10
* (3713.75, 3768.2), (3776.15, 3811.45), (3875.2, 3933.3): -0.23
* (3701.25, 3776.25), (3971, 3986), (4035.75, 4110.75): 0.19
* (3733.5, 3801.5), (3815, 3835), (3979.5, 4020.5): 0.49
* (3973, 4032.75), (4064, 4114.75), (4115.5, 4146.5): 0.03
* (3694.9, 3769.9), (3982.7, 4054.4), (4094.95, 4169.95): -0.08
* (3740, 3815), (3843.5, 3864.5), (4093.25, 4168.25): 0.19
